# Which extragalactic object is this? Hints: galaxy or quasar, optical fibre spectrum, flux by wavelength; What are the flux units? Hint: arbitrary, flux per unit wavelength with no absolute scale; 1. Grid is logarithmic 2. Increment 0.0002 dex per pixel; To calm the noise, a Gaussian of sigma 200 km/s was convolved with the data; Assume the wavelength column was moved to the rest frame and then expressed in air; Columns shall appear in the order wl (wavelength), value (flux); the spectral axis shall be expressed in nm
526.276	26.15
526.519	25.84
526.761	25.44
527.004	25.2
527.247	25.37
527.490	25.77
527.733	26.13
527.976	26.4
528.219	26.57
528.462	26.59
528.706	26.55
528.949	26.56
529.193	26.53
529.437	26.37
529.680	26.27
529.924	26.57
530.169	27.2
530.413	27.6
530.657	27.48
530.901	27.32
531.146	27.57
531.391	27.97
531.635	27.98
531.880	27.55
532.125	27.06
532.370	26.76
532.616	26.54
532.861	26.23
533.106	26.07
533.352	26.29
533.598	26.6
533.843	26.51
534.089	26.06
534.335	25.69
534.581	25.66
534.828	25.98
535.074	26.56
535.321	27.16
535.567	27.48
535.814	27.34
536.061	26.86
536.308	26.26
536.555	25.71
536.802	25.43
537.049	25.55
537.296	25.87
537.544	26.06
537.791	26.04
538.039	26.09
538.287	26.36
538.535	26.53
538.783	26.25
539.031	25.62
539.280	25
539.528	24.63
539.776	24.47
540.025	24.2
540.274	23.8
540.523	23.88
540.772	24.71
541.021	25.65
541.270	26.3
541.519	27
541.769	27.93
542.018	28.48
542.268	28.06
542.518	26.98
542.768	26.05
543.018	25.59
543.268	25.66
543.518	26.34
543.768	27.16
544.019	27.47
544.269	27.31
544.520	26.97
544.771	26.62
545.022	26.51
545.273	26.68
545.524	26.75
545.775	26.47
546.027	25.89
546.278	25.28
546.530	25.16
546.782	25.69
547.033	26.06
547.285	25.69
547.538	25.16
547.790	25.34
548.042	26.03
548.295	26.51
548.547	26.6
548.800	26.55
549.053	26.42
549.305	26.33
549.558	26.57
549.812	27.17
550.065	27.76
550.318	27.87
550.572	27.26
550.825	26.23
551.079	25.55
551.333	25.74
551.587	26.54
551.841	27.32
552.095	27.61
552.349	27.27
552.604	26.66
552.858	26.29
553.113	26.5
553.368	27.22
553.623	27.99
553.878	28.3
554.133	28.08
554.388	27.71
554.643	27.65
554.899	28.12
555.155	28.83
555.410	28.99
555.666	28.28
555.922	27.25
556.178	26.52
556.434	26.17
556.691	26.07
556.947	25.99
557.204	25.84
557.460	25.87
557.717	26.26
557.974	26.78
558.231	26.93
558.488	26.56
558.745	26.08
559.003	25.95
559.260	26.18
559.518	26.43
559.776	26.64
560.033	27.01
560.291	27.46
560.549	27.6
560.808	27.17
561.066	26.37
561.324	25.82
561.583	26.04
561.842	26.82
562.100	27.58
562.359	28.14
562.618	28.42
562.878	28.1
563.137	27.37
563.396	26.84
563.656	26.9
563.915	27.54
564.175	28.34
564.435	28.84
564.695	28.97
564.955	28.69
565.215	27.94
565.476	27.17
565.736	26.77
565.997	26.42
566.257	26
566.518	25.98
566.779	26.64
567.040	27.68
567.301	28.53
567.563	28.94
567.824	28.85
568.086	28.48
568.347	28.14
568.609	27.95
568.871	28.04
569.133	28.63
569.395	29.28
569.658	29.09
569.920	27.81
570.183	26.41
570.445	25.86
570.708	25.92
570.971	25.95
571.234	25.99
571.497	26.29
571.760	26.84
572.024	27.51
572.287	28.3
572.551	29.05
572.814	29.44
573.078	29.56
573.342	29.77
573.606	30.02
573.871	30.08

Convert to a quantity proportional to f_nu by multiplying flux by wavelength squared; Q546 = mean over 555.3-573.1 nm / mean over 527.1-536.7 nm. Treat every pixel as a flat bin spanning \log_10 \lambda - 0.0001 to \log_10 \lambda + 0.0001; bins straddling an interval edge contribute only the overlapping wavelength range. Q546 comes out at 1.15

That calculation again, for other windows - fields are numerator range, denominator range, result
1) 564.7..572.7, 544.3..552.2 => 1.12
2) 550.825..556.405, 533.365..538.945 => 1.11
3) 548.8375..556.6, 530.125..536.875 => 1.09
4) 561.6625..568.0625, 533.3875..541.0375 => 1.18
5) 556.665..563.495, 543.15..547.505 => 1.07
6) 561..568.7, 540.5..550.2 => 1.12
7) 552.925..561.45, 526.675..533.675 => 1.12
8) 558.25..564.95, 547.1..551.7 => 1.08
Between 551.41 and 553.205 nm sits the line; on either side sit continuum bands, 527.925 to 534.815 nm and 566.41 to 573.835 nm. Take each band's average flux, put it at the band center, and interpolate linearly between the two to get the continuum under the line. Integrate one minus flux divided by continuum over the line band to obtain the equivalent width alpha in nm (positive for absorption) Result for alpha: 0.034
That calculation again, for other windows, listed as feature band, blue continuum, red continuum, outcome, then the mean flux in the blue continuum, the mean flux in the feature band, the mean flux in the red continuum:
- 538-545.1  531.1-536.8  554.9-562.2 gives 0.15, 26.7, 26.1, 26.8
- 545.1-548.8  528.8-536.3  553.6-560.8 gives 0.13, 26.8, 26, 27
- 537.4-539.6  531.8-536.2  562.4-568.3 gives 0.07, 26.6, 25.9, 27.7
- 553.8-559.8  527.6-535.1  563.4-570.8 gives 0.10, 26.7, 27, 27.7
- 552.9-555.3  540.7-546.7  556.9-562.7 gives -0.10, 26.6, 27.8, 26.7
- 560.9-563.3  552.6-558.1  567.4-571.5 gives 0.02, 27.2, 27.2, 27.6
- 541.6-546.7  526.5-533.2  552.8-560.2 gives 0.03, 26.6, 26.7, 27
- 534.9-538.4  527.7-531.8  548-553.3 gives 0.07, 27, 26.3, 26.7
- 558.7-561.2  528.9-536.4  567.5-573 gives 0.07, 26.8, 26.7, 27.8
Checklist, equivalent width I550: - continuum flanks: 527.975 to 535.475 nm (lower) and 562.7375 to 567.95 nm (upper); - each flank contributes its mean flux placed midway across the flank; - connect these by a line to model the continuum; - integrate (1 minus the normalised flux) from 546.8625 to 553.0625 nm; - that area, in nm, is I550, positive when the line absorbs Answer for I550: 0.16 nm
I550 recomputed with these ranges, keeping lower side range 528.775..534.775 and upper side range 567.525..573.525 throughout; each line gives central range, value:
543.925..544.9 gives 0.00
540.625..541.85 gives 0.04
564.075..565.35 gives -0.04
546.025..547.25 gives 0.07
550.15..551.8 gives 0.04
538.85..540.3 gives 0.12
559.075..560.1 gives 0.04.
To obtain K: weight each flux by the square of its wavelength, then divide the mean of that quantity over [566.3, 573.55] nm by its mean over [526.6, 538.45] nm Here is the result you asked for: 1.20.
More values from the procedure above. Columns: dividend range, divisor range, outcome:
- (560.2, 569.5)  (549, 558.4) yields 1.06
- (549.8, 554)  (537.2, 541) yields 1.12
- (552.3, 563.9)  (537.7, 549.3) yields 1.09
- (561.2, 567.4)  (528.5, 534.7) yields 1.15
